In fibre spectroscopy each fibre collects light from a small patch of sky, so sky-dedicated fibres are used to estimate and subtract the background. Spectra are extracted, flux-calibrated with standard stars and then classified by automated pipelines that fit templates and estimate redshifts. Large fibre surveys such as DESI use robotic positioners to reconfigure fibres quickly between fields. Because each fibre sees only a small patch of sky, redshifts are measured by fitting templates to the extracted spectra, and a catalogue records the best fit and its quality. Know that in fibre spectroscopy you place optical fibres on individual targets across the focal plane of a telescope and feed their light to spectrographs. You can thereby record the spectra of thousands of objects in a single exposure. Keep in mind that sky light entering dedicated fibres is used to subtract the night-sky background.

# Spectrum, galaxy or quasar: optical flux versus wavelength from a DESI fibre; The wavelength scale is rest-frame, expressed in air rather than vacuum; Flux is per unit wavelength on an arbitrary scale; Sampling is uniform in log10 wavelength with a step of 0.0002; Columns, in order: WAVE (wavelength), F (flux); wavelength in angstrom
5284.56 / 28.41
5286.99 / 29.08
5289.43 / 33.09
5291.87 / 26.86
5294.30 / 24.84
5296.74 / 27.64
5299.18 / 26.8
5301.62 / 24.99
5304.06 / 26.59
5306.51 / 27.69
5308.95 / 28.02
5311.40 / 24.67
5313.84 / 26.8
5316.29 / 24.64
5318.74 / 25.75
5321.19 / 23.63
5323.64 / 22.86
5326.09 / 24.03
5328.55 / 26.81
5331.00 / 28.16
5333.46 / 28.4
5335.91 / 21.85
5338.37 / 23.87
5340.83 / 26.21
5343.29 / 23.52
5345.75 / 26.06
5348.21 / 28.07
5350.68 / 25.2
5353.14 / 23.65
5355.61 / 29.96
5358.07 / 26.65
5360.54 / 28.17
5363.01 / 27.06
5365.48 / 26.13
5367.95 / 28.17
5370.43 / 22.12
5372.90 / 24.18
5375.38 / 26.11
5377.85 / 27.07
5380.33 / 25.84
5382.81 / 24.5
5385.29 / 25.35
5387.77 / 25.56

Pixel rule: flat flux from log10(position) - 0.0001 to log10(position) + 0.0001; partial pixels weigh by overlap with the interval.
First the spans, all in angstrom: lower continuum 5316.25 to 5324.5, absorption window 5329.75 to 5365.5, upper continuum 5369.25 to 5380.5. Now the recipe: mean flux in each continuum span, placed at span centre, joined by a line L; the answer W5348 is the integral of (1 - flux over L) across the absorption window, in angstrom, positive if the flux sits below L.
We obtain -2.3 angstrom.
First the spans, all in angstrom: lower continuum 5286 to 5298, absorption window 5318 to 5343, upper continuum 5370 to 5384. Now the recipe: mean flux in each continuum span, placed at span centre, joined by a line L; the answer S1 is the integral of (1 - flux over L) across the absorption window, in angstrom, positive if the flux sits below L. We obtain 1.6 angstrom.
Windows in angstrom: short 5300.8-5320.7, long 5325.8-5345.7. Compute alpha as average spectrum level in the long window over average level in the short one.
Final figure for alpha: 0.98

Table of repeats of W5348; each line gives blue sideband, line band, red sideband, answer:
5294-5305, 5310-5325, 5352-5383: 0.9 angstrom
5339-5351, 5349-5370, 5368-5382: -1.0 angstrom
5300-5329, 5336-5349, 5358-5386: 0.3 angstrom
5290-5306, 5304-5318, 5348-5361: 0.2 angstrom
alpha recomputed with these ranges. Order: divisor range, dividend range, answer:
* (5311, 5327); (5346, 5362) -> 1.09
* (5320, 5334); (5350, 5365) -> 1.05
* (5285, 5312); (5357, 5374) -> 0.95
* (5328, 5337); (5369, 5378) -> 0.94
